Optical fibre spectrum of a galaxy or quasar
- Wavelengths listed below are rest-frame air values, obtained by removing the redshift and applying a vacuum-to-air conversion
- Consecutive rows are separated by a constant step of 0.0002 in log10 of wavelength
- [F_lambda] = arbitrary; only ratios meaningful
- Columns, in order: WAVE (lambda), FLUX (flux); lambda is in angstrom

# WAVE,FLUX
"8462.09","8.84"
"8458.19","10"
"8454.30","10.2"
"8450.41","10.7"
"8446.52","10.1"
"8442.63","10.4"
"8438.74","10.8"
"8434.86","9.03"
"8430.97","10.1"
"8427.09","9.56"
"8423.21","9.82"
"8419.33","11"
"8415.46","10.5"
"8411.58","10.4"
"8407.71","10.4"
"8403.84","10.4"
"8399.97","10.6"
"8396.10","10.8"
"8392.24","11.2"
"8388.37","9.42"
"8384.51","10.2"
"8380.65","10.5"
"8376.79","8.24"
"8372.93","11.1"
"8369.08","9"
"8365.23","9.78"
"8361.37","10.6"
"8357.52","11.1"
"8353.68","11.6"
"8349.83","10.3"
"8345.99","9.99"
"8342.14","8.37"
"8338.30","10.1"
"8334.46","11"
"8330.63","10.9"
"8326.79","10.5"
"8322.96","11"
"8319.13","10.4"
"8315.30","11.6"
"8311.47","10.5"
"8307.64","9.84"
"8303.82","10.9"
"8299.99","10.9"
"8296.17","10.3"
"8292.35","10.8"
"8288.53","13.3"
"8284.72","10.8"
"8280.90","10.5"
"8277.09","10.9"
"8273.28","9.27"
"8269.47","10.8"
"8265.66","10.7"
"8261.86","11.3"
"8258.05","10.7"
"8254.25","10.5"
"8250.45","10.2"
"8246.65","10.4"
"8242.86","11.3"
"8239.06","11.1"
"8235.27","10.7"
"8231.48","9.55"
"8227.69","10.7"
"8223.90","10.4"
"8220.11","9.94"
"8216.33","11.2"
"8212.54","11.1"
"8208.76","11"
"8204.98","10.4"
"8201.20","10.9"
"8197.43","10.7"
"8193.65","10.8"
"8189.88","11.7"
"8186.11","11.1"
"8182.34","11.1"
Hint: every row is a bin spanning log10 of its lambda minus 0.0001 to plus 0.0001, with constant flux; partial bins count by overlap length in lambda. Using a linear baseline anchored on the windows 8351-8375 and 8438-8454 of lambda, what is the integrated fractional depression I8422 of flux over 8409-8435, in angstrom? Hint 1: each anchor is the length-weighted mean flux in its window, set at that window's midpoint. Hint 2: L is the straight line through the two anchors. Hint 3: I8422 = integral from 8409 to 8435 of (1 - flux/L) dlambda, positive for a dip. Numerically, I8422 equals 0.8 angstrom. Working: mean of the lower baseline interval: 10.5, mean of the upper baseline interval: 10.4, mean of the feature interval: 10.1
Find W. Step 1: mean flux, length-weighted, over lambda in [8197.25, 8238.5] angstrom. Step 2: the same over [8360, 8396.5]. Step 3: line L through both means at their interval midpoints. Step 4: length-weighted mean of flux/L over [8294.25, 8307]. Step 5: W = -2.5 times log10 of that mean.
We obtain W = -0.03 mag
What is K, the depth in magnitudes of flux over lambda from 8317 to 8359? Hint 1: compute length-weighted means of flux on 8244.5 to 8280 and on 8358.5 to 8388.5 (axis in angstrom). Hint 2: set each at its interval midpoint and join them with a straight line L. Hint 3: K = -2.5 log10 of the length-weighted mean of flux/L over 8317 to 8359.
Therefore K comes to -0.04 mag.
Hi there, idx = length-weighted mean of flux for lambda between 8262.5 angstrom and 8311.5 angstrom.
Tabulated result 10.8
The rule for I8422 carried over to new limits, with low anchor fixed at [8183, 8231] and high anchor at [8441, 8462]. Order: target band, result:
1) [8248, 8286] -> 0.27 angstrom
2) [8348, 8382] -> 0.46 angstrom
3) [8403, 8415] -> -0.17 angstrom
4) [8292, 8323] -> -0.41 angstrom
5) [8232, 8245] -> -0.18 angstrom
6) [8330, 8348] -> 0.75 angstrom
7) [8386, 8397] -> -0.13 angstrom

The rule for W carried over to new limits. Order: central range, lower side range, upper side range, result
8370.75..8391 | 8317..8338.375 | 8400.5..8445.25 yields 0.06 mag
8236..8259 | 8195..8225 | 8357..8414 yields -0.01 mag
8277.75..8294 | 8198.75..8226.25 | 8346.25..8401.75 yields -0.08 mag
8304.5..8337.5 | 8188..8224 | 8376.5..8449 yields -0.02 mag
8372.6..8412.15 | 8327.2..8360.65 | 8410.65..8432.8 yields 0.00 mag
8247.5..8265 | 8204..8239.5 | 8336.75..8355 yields -0.02 mag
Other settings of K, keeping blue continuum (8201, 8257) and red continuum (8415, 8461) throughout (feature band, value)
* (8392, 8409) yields -0.042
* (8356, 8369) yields 0.007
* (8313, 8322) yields -0.057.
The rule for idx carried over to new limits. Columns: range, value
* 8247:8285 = 10.5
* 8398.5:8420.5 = 10.5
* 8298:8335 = 10.7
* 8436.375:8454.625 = 10.4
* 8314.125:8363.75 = 10.6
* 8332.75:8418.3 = 10.3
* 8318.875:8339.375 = 10.7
